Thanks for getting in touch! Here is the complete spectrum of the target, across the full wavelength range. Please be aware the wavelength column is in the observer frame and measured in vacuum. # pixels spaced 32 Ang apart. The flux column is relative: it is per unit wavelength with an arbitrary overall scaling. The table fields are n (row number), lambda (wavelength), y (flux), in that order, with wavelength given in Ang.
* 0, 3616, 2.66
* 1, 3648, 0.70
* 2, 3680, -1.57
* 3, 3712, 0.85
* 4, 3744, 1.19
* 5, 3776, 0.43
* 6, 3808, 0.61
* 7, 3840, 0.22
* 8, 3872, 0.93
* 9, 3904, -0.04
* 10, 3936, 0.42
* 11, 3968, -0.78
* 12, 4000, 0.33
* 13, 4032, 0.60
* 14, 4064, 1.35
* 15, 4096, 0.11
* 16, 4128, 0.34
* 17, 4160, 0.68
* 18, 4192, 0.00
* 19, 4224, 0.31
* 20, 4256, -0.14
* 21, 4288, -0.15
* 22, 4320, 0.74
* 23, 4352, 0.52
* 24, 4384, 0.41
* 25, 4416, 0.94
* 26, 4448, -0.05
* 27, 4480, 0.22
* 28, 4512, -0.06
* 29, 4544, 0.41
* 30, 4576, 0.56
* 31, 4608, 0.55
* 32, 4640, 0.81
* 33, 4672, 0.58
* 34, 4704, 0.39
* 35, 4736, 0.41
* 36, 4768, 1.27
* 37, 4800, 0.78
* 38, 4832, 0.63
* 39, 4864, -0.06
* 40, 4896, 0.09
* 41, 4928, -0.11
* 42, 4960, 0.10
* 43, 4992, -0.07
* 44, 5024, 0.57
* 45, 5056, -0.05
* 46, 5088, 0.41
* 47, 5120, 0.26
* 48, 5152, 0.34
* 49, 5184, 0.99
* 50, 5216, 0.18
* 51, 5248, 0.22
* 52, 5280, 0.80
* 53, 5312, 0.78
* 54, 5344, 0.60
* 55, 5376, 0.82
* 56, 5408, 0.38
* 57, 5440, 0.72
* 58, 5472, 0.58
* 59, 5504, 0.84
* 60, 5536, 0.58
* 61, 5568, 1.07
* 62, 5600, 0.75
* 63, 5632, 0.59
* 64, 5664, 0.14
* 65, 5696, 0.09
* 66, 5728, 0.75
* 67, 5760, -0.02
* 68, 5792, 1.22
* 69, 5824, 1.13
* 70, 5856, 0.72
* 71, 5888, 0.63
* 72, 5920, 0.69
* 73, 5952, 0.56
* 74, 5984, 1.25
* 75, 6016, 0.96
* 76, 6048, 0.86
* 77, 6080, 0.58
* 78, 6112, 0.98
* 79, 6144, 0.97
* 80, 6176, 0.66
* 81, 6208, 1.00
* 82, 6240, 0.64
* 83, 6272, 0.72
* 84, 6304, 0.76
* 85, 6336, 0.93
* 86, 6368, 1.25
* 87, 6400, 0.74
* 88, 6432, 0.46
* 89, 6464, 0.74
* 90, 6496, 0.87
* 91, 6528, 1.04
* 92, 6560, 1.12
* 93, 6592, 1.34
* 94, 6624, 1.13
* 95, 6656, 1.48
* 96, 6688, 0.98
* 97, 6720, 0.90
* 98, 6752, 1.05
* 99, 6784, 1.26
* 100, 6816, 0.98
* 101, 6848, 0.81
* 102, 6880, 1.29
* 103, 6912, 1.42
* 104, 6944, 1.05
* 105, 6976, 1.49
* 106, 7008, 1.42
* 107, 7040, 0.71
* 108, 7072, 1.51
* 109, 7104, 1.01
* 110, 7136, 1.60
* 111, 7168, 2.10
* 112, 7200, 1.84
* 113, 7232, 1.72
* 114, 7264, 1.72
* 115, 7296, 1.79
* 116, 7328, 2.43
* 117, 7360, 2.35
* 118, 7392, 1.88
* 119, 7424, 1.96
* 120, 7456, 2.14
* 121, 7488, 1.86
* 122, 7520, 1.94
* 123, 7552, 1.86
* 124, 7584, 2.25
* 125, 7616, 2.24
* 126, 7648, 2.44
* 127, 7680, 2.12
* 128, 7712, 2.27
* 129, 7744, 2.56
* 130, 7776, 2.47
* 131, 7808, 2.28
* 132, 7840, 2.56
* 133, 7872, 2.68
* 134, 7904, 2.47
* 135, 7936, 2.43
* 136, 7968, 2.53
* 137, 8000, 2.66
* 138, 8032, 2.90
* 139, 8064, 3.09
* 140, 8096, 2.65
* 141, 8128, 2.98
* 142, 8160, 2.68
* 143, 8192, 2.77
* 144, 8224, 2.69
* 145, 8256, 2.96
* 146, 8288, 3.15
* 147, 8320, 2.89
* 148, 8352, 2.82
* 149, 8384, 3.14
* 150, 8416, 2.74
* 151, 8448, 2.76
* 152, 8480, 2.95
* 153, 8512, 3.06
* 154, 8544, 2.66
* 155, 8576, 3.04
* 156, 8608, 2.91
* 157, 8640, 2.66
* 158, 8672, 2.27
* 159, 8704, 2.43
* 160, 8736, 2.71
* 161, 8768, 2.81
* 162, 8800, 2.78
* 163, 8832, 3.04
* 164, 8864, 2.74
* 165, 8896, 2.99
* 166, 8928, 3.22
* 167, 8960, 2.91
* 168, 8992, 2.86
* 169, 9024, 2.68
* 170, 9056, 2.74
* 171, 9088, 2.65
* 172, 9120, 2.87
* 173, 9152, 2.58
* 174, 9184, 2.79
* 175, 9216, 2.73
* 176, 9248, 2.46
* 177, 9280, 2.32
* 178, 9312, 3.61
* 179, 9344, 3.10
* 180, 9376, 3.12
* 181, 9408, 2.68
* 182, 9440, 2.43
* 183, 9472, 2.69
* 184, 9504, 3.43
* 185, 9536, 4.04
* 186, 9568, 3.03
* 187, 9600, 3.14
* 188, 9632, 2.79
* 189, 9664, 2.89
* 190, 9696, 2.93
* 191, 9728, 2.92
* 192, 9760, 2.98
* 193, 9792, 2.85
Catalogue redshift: 0.79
